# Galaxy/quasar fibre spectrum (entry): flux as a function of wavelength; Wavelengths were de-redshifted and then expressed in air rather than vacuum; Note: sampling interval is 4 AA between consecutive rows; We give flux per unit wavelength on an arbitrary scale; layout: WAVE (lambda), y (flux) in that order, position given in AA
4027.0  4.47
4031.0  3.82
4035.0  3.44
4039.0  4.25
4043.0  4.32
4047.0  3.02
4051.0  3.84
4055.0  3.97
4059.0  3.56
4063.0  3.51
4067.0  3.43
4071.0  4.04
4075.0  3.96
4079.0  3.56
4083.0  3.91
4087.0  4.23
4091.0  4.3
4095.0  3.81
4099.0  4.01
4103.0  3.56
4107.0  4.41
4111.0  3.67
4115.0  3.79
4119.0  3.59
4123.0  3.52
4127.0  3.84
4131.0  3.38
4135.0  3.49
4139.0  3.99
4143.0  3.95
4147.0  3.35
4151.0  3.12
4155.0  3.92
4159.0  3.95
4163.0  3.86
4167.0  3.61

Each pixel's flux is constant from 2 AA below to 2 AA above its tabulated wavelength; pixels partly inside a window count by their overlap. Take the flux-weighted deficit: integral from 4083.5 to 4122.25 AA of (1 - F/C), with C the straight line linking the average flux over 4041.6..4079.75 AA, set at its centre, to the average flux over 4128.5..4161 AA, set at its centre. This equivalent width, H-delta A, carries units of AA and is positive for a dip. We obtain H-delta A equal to -2.46 AA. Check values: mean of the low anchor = 3.72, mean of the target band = 3.92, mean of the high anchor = 3.65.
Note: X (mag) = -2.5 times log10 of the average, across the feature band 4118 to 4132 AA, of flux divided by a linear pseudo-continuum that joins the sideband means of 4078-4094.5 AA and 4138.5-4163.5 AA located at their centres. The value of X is 0.069 mag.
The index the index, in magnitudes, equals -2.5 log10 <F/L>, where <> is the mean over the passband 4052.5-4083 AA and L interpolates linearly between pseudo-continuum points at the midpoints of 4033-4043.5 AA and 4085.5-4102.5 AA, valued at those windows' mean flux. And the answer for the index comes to 0.07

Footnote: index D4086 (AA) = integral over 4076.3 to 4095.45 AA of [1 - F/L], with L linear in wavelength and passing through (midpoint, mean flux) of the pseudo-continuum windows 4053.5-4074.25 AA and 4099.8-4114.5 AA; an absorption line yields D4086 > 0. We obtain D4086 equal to -0.9 AA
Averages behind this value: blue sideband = 3.71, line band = 3.97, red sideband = 3.88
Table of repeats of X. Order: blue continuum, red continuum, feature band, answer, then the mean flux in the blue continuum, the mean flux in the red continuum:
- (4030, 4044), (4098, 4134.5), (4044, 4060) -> 0.074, 3.94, 3.73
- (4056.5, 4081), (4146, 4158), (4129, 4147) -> -0.037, 3.68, 3.51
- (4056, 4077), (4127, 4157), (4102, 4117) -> -0.063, 3.71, 3.62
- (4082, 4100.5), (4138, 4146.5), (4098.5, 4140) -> 0.061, 4.06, 3.86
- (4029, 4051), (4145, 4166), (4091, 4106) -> -0.056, 3.78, 3.64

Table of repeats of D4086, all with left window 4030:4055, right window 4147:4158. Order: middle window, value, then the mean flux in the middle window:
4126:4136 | 0.08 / 3.55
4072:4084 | -0.36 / 3.82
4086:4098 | -1.37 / 4.09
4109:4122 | -0.19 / 3.67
